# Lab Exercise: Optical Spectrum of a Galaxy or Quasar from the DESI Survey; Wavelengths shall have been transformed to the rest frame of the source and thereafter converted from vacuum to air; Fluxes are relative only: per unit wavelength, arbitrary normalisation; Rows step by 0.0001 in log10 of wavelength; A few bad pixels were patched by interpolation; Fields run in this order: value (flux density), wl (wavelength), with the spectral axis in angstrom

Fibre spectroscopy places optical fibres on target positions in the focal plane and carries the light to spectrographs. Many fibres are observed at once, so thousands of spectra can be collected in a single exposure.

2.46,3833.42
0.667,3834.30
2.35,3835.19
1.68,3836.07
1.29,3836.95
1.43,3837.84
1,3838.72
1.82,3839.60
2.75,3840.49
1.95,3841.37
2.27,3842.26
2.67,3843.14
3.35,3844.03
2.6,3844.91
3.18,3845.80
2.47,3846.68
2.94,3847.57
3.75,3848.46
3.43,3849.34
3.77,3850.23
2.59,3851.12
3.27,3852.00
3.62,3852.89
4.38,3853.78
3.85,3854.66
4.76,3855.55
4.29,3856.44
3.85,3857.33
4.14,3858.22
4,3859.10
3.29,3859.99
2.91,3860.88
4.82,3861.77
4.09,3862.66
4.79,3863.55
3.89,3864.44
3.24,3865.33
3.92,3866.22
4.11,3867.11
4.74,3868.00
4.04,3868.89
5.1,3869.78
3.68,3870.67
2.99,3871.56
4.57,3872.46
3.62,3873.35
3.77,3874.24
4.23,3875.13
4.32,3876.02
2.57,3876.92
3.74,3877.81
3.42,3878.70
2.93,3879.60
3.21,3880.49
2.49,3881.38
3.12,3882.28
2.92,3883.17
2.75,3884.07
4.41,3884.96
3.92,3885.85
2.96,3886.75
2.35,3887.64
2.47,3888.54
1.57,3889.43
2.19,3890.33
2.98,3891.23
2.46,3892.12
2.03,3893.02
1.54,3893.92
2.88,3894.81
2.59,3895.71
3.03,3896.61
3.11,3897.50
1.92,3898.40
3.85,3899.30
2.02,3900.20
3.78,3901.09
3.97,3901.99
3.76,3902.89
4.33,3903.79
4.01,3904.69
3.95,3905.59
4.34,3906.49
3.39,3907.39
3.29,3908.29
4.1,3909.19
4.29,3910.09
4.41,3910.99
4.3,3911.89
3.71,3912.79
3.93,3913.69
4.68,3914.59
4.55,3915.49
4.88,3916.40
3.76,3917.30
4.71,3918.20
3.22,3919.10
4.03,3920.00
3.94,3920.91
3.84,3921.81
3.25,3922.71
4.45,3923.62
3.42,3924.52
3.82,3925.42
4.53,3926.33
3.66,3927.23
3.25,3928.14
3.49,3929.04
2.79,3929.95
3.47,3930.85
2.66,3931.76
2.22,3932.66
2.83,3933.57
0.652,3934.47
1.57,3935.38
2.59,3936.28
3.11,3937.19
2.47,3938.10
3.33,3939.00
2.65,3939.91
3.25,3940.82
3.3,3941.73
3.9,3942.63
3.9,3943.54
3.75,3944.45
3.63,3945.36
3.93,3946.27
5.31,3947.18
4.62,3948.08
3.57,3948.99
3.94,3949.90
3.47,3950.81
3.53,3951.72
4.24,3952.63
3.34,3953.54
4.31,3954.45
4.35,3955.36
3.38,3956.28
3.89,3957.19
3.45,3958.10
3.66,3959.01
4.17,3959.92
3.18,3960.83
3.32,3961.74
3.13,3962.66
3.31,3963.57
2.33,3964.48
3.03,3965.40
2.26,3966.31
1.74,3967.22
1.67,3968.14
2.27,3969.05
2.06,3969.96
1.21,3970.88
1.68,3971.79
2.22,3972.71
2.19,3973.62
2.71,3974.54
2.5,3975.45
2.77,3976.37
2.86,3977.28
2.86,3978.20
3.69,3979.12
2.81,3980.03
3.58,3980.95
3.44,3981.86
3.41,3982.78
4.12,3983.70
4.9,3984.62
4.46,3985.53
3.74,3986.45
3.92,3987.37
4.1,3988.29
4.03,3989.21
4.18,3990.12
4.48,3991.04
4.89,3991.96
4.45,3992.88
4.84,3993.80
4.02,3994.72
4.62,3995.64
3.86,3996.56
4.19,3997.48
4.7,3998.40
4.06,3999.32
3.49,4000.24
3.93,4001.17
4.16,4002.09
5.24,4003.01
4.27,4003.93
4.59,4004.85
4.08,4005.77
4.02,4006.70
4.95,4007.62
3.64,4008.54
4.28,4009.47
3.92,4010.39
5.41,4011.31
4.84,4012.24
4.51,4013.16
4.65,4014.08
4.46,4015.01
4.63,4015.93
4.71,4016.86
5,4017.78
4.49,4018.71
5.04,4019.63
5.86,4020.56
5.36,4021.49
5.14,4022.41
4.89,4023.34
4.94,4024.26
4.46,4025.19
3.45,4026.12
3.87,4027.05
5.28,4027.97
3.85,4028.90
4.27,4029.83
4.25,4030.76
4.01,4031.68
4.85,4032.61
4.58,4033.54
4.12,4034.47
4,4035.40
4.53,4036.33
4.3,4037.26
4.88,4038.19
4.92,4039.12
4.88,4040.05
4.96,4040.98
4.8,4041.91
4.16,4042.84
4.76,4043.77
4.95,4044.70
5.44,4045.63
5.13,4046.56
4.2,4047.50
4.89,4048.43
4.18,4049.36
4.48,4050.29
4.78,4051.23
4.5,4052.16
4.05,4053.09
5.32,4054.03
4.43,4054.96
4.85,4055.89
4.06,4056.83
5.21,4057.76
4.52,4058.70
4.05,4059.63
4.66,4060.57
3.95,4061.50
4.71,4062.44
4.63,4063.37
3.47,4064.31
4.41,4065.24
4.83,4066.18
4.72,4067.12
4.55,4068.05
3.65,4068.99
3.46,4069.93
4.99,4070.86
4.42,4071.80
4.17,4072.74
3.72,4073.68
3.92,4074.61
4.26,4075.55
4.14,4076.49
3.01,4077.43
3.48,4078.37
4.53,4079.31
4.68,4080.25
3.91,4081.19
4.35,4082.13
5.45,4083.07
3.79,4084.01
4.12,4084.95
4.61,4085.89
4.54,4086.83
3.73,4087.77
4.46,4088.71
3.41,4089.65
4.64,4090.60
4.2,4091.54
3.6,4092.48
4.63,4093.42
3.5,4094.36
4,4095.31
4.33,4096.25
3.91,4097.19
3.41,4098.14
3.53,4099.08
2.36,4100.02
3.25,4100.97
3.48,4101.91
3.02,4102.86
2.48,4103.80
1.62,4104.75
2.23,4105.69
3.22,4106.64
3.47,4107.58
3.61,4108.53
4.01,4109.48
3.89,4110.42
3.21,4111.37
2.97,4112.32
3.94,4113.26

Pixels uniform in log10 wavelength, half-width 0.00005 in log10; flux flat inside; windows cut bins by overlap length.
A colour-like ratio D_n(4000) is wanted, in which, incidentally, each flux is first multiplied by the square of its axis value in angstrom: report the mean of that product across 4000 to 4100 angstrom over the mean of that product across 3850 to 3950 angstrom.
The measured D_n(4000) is 1.3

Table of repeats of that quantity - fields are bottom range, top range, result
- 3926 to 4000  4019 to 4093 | 1.37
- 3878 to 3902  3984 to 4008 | 1.60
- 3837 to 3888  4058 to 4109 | 1.29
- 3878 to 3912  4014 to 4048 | 1.57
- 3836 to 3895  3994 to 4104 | 1.47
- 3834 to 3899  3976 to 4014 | 1.39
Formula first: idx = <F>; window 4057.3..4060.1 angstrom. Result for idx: 4.59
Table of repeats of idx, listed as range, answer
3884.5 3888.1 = 3.41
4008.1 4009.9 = 3.94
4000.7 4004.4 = 4.4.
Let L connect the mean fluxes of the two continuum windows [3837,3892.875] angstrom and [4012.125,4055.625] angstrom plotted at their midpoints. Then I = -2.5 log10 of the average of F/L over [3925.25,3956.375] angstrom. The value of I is 0.16 mag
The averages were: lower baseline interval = 3.31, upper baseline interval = 4.64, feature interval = 3.39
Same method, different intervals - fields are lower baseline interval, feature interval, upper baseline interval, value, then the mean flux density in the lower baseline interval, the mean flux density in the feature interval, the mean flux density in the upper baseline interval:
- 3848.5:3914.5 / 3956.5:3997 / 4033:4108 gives 0.163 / 3.53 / 3.32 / 4.17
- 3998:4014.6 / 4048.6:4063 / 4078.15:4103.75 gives -0.102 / 4.37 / 4.53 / 3.94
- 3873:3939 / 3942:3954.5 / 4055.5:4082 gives -0.109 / 3.33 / 3.94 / 4.25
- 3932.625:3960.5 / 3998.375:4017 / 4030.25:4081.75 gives -0.104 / 3.45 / 4.39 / 4.42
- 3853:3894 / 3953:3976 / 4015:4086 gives 0.368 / 3.53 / 2.86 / 4.48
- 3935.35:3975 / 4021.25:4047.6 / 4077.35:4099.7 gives -0.231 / 3.17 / 4.59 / 4.08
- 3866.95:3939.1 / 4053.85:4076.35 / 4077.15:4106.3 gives -0.178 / 3.4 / 4.36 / 3.75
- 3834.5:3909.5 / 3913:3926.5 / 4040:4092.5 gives -0.150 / 3.25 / 4.05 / 4.38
